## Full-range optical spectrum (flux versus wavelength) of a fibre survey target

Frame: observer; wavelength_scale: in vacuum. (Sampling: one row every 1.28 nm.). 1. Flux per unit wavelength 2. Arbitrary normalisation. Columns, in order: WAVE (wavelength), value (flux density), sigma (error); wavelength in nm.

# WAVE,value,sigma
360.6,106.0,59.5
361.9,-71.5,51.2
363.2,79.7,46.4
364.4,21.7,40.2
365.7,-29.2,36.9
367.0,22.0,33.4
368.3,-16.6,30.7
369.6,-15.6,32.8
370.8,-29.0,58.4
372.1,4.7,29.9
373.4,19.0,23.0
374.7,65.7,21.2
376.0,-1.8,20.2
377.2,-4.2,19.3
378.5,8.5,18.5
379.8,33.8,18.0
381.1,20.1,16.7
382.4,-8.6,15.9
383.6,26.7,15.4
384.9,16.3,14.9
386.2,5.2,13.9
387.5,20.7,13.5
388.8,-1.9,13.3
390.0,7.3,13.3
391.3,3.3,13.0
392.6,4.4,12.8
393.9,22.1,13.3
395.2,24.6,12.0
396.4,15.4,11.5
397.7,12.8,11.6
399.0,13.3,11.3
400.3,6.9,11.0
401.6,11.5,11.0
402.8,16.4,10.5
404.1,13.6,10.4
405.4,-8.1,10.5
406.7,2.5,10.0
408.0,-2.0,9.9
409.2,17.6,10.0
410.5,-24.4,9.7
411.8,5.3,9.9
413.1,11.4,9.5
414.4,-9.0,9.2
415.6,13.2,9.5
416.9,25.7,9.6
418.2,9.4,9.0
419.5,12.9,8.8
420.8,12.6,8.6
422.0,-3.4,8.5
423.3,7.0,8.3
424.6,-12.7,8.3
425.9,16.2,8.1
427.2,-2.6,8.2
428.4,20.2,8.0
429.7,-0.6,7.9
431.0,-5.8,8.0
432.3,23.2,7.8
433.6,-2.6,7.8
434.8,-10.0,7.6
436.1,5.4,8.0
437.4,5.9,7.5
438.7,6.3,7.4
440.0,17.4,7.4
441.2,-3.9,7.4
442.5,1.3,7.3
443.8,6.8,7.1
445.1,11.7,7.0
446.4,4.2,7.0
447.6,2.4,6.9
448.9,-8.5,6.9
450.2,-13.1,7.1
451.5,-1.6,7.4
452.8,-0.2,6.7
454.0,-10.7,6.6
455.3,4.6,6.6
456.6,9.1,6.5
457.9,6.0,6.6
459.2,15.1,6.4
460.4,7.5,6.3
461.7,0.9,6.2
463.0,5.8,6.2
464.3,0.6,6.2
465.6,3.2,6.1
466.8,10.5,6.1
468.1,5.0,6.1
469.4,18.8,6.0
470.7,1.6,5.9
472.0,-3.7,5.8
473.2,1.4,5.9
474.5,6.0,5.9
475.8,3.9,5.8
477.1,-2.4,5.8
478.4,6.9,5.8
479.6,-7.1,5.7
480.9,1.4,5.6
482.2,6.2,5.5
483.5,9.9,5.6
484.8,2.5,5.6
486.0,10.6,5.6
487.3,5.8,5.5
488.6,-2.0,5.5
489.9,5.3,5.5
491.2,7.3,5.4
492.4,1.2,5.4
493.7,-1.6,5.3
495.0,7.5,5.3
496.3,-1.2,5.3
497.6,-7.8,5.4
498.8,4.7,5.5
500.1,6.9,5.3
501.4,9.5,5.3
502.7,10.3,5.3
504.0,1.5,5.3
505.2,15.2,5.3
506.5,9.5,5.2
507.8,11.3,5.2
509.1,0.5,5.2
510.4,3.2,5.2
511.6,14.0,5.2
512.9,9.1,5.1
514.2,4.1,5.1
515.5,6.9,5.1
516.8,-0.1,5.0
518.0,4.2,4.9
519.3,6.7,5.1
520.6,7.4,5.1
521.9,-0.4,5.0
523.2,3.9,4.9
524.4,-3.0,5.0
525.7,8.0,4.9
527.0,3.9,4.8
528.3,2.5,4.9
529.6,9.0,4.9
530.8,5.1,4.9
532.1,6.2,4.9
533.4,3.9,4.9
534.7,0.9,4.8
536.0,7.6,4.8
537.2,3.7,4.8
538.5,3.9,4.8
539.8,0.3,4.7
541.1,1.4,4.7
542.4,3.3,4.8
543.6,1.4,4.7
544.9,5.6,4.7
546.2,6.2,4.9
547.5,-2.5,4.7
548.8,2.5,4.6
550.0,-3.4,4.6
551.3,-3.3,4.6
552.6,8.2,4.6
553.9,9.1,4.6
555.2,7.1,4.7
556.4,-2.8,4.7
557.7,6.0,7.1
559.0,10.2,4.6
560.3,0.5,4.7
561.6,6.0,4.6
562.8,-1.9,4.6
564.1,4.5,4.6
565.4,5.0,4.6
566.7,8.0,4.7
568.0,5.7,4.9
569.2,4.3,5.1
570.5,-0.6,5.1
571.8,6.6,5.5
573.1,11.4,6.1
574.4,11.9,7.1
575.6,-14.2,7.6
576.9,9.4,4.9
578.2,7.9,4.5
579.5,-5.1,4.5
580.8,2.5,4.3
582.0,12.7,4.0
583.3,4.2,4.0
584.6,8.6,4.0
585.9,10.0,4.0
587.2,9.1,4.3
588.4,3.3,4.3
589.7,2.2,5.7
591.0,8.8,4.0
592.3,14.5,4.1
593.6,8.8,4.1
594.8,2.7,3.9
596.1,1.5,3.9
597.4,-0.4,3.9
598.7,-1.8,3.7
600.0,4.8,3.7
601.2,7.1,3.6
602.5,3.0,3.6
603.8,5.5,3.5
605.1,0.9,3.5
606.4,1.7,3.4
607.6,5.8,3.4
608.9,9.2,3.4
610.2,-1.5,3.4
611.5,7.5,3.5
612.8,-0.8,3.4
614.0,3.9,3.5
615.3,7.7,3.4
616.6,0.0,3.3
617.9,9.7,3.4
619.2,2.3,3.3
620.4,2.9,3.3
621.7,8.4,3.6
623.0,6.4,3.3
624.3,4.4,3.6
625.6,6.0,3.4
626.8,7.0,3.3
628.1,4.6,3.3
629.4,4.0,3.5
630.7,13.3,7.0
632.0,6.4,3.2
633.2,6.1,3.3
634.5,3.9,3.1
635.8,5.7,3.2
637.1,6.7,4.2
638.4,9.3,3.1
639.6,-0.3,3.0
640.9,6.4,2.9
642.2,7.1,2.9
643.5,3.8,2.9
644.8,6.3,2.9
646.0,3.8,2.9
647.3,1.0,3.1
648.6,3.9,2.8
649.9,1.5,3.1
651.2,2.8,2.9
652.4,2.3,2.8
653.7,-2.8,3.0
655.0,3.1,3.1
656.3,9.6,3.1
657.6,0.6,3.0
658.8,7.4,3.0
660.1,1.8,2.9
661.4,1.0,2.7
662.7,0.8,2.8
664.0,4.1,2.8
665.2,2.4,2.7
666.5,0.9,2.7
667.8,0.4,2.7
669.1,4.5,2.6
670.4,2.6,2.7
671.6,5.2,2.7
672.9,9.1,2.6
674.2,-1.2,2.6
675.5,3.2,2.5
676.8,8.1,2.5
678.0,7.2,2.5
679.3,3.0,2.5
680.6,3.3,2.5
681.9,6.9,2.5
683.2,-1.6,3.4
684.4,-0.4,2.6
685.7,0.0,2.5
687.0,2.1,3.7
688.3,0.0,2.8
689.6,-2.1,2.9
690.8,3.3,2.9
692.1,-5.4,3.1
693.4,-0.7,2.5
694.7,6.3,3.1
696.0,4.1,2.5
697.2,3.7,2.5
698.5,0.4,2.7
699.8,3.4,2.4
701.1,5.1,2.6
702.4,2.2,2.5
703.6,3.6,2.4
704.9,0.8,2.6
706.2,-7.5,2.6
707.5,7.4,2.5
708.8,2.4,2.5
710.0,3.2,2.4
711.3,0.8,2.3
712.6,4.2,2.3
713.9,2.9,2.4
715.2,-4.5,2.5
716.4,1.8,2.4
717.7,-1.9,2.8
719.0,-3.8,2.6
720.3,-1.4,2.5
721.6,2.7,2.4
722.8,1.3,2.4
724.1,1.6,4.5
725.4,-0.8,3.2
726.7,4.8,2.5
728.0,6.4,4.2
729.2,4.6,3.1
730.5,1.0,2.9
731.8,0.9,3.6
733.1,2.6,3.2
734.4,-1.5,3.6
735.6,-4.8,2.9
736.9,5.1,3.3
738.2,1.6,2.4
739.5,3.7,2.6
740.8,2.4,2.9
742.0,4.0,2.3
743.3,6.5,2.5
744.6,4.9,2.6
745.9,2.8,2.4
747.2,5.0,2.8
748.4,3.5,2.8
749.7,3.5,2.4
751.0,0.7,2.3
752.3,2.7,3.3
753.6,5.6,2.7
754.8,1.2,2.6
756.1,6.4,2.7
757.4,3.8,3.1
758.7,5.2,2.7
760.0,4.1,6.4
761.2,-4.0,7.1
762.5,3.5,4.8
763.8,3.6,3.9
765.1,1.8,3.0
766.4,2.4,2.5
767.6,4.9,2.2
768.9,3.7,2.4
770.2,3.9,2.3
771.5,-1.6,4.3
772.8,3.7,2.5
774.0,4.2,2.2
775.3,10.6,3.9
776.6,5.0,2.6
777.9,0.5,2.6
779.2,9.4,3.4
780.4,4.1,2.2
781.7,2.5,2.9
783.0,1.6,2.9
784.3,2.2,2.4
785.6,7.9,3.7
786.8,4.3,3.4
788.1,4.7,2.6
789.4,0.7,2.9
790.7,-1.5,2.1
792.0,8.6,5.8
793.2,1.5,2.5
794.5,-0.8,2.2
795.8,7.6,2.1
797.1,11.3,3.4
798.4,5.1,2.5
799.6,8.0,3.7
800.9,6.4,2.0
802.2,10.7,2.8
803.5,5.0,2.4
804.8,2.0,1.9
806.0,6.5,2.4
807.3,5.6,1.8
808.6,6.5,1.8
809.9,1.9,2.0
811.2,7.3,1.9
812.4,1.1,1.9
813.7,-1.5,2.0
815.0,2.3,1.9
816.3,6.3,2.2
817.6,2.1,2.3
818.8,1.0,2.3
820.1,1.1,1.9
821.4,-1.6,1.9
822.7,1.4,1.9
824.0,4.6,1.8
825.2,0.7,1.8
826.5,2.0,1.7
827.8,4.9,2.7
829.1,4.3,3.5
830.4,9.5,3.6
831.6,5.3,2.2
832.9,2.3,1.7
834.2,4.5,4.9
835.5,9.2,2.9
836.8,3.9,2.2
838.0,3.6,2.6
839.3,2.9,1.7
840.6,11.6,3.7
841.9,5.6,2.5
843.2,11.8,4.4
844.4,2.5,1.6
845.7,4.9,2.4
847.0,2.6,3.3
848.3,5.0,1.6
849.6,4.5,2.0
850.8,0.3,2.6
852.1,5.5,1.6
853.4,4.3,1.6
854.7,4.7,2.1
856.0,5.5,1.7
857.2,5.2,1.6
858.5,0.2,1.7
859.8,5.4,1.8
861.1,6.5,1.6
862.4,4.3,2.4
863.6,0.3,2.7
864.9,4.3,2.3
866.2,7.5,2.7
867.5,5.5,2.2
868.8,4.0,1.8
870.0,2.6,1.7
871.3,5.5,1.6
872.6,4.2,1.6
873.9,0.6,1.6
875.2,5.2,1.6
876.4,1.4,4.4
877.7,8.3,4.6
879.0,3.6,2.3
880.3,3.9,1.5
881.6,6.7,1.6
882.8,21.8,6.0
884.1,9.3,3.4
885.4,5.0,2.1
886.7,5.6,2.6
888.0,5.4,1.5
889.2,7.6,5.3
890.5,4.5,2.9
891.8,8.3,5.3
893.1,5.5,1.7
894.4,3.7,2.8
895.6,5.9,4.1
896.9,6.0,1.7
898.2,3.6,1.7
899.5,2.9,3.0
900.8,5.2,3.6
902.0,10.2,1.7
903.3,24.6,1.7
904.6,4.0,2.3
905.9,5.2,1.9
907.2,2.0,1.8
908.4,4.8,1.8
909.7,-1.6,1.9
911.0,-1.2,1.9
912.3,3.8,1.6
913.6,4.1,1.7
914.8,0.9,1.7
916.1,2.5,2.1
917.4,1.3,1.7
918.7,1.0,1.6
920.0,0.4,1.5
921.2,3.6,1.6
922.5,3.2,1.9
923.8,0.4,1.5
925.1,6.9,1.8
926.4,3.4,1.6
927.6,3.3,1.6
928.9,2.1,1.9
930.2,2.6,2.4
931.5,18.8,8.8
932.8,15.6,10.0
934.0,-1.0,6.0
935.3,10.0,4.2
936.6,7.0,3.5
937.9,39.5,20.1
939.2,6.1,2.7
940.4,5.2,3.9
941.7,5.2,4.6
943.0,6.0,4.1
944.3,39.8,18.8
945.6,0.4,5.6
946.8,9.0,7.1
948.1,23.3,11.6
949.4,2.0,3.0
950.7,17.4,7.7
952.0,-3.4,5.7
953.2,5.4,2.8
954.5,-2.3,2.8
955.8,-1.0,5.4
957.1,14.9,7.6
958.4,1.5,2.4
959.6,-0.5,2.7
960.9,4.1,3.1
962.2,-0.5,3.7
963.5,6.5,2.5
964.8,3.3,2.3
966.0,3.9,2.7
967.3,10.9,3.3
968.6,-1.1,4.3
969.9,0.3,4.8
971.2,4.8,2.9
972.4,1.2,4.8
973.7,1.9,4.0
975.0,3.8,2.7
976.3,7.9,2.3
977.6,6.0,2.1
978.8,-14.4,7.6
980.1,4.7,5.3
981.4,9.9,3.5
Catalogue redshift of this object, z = 1.422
